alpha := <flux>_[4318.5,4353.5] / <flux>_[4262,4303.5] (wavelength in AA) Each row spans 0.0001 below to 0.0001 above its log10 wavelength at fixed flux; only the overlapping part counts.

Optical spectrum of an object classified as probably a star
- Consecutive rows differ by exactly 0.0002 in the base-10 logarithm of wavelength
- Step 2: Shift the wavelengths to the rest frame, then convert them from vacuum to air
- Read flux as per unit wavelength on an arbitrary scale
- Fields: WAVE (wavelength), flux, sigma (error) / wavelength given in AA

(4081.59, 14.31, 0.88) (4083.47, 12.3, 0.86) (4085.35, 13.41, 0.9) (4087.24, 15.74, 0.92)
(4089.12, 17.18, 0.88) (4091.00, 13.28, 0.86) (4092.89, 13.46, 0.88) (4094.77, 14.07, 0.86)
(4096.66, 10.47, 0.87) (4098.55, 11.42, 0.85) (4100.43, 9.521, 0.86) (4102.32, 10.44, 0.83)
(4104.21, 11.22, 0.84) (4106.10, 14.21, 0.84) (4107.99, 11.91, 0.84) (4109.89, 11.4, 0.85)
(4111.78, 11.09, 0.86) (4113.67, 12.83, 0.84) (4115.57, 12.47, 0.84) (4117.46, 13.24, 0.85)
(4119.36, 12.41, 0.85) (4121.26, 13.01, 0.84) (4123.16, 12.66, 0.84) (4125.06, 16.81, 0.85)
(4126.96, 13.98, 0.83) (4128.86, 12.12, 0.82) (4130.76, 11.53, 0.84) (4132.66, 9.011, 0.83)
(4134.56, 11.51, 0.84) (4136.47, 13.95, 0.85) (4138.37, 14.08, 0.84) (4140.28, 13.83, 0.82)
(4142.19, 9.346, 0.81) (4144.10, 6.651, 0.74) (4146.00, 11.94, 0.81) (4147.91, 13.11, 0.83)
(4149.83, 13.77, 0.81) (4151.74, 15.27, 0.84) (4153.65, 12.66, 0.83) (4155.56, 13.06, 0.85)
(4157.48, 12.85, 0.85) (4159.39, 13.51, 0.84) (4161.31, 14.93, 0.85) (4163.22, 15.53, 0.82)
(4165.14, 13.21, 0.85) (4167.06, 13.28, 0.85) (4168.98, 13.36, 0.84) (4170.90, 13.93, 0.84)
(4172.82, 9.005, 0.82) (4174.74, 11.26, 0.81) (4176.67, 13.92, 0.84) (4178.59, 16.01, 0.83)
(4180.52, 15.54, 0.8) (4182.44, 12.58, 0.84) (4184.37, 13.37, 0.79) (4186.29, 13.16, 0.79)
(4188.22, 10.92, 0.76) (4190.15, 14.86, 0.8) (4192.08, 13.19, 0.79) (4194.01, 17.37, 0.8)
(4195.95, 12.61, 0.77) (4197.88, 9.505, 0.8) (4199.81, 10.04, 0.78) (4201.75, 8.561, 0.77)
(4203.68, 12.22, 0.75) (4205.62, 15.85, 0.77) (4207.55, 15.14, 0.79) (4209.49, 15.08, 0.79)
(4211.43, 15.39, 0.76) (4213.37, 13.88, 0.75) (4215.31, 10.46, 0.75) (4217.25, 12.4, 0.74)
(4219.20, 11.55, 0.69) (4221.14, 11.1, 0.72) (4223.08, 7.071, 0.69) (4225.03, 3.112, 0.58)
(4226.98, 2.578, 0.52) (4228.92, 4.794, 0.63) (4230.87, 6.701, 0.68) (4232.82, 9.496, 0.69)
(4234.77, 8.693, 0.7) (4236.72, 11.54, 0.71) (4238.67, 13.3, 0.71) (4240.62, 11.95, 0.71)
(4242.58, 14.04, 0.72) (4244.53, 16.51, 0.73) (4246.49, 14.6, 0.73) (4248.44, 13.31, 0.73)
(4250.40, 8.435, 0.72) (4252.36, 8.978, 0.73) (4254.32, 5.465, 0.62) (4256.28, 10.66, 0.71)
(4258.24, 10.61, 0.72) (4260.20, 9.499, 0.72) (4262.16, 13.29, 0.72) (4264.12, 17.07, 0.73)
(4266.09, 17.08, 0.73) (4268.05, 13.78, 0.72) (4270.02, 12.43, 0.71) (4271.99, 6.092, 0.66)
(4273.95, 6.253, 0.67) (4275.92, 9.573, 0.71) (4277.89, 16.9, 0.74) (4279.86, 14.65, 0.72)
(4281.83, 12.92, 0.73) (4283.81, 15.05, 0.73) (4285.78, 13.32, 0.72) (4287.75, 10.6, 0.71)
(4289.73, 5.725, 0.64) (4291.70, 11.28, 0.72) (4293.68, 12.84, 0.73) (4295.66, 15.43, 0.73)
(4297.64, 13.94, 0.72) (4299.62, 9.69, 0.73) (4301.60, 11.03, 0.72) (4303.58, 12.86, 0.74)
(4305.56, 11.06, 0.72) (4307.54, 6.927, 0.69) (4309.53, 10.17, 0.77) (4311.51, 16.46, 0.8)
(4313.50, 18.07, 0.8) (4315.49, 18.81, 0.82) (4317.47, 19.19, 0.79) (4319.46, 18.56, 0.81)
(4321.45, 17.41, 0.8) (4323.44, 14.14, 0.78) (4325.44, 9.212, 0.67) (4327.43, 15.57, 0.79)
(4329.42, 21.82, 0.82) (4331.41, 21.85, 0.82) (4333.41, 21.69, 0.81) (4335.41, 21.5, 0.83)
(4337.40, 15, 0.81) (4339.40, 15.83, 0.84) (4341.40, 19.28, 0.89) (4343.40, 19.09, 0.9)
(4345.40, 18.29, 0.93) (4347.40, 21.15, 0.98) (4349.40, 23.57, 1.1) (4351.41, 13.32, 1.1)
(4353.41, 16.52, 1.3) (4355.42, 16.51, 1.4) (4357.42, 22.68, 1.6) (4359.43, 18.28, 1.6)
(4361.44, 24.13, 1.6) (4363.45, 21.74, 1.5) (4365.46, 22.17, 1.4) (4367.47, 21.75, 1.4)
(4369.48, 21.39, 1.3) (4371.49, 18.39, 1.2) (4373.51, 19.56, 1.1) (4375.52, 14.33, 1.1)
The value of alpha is 1.46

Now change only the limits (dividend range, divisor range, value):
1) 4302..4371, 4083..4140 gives 1.40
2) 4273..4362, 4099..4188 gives 1.22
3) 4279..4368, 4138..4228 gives 1.31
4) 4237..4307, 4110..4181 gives 0.93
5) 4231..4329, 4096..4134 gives 1.04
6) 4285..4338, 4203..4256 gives 1.35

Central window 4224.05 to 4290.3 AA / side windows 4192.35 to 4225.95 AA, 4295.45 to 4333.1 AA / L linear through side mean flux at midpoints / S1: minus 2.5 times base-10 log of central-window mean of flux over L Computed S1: 0.22 mag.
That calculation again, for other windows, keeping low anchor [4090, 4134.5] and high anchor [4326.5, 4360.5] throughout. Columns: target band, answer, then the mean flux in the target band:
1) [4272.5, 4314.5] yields 0.41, 12.1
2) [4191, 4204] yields 0.23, 11.9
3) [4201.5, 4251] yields 0.36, 11.1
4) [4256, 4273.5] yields 0.34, 12.2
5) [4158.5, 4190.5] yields 0.05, 13.4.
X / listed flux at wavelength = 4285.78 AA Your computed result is 13.32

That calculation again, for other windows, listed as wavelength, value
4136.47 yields 13.95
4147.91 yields 13.11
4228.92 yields 4.794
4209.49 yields 15.08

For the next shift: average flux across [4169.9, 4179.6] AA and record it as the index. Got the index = 12.8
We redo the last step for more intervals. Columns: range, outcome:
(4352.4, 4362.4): 19.6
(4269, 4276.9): 8.61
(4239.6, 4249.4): 14.1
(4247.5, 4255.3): 9.02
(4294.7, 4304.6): 12.6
